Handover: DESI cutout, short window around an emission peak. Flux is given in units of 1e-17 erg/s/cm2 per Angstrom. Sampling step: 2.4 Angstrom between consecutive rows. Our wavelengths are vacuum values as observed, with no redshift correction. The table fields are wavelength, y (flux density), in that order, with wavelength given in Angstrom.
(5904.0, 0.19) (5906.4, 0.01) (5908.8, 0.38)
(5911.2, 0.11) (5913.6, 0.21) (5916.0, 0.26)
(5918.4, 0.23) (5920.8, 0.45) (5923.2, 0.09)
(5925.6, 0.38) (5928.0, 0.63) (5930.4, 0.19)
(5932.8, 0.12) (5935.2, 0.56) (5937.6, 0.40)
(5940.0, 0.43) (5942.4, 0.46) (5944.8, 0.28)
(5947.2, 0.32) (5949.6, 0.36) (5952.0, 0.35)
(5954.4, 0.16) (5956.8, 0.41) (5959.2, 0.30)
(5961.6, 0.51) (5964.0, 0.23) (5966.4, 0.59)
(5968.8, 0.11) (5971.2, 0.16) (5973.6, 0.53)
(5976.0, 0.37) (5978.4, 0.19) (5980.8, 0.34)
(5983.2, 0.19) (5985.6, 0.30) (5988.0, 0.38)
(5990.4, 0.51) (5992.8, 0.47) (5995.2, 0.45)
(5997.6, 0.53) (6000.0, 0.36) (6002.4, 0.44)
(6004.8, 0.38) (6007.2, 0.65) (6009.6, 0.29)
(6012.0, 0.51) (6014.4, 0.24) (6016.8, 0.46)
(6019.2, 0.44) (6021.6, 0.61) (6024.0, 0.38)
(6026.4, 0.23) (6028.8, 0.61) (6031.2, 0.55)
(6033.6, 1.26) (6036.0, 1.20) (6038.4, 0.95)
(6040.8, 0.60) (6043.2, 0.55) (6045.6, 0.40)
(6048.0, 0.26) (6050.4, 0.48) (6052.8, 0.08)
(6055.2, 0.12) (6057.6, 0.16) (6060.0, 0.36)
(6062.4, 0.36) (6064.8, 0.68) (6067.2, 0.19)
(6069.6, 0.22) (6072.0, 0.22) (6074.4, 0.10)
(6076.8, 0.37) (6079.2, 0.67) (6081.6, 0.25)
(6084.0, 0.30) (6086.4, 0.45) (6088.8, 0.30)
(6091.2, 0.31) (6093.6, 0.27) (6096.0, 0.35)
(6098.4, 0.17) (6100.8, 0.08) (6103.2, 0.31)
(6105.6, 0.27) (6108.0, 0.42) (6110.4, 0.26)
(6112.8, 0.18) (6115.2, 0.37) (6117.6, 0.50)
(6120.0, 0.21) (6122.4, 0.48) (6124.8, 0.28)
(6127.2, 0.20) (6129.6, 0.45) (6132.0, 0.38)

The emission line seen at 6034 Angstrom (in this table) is [O II]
